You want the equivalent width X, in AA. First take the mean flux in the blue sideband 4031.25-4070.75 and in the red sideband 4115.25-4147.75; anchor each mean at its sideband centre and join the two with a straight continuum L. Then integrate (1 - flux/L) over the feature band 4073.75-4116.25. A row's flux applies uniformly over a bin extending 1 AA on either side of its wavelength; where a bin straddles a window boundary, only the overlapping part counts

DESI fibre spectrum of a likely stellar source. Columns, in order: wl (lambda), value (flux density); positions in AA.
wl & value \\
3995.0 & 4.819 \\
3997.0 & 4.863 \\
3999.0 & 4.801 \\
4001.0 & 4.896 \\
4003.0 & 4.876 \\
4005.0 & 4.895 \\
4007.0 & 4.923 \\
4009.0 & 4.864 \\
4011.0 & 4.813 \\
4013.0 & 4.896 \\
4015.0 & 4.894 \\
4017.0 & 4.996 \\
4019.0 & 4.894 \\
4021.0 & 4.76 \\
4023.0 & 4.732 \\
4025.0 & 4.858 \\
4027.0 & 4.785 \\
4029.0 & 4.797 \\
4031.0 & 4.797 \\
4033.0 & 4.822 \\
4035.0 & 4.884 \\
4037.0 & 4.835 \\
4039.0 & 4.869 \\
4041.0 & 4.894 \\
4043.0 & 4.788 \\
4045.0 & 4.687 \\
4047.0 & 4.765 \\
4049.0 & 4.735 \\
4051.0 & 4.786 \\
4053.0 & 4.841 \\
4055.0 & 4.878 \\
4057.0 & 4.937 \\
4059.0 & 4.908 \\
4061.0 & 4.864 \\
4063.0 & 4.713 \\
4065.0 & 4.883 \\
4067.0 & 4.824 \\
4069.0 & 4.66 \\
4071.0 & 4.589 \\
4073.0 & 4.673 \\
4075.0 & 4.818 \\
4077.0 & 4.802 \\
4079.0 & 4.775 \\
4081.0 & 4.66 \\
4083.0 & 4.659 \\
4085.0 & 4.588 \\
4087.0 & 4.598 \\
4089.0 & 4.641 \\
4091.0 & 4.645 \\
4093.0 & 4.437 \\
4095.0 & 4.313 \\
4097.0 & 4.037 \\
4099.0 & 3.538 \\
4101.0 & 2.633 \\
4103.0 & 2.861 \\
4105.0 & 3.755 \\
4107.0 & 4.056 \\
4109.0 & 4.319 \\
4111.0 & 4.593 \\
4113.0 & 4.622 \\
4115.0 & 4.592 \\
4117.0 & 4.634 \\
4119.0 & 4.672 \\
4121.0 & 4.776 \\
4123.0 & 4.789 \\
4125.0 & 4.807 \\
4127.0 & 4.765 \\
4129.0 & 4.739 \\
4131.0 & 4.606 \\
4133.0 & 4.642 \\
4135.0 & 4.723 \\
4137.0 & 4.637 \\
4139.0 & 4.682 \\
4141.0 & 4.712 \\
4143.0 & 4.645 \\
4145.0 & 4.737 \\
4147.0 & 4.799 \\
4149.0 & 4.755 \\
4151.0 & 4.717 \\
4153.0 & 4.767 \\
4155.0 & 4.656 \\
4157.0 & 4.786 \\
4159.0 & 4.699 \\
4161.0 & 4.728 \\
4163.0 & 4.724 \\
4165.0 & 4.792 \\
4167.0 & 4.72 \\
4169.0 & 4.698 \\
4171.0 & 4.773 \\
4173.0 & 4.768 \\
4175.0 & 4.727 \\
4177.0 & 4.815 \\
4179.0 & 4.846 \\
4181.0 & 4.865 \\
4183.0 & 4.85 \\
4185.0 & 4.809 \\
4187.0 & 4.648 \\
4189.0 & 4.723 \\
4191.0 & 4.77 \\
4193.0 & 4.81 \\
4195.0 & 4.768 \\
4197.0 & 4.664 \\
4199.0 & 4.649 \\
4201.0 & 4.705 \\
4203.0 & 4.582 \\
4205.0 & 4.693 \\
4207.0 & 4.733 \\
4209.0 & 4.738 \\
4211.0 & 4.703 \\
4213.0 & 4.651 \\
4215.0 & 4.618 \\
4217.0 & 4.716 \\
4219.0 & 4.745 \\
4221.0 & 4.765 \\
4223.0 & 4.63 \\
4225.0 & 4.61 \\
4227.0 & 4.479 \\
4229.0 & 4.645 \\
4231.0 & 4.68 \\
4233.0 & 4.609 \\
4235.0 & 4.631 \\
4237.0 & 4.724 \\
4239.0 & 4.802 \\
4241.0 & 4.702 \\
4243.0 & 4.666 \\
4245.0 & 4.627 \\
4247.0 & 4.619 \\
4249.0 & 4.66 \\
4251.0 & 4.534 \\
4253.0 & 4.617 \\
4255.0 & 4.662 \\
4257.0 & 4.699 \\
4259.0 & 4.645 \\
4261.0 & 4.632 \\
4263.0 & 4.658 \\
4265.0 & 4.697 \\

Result 4.2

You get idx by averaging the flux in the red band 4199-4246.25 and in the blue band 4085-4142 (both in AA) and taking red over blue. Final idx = 1.1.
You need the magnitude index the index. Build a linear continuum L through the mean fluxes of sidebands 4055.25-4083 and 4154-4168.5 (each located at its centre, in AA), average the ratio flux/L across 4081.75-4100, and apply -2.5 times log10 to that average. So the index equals 0.09 mag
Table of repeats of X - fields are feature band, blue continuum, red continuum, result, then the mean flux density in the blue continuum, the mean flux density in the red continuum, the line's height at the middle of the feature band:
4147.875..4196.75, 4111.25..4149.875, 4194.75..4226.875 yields -0.7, 4.7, 4.68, 4.69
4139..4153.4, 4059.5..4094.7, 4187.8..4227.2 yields -0.1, 4.69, 4.69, 4.69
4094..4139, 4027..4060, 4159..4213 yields 4.2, 4.83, 4.74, 4.78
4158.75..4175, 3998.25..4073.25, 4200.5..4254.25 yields -0.1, 4.83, 4.66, 4.71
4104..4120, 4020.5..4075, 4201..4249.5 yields 1.2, 4.8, 4.67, 4.75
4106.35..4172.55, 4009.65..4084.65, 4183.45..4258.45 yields 0.8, 4.8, 4.68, 4.74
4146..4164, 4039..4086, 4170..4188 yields 0.2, 4.77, 4.79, 4.79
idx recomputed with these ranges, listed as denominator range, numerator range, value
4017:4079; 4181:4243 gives 0.98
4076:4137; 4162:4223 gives 1.07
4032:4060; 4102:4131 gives 0.92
